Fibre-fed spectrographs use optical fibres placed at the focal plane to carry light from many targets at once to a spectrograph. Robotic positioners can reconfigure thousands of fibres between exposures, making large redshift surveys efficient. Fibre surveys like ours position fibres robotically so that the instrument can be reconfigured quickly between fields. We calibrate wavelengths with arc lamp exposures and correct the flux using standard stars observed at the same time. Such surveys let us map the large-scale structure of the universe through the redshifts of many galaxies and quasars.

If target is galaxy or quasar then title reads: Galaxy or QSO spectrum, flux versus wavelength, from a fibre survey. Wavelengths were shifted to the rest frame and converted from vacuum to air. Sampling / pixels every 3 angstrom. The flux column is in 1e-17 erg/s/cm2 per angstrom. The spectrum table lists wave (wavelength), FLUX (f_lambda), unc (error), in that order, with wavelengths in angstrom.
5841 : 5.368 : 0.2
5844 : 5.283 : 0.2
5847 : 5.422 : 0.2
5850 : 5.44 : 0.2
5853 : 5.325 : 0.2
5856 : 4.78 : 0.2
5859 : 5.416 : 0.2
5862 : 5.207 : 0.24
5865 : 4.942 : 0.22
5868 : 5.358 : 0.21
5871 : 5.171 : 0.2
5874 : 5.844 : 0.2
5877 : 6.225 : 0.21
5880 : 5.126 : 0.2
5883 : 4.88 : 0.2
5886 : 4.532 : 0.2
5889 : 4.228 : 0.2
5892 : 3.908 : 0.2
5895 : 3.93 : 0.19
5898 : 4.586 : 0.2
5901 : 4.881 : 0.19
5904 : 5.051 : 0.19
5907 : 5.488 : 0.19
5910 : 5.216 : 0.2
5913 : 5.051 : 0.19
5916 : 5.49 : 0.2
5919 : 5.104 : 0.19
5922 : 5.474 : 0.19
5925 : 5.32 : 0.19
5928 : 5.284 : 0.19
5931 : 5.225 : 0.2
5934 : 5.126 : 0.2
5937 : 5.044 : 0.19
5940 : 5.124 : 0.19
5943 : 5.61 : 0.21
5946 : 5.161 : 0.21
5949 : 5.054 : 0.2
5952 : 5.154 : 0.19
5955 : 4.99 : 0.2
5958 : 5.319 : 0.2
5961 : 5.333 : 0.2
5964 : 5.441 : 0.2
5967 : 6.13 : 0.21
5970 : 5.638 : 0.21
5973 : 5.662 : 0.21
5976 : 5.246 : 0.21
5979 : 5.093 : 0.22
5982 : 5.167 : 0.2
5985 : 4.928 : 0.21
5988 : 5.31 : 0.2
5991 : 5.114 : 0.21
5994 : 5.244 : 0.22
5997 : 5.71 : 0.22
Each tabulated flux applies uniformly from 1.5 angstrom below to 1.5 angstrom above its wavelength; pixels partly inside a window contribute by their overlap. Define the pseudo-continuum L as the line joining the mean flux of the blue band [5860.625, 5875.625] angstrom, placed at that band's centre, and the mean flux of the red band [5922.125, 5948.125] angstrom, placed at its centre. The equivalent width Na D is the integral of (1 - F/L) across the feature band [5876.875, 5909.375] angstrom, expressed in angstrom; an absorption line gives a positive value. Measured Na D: 3.3 angstrom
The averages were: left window 5.31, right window 5.24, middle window 4.75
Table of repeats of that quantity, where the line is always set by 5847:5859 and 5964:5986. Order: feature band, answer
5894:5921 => 1.6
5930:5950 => 0.7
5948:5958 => 0.5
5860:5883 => -0.5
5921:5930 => 0.0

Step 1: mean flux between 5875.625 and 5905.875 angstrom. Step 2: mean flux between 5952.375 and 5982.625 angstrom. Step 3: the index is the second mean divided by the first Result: 1.1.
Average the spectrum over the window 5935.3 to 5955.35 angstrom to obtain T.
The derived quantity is 5.17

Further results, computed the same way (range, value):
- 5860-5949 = 5.09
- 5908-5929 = 5.28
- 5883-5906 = 4.5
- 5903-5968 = 5.28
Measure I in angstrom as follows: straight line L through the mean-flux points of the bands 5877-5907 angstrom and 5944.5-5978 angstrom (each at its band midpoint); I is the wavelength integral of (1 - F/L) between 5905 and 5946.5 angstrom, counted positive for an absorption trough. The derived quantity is -2.0 angstrom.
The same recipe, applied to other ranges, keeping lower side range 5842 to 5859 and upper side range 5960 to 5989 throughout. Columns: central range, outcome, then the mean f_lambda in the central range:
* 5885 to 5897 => 2.6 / 4.15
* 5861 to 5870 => 0.2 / 5.17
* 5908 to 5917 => 0.1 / 5.25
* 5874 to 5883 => -0.5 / 5.57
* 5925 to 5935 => 0.2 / 5.23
